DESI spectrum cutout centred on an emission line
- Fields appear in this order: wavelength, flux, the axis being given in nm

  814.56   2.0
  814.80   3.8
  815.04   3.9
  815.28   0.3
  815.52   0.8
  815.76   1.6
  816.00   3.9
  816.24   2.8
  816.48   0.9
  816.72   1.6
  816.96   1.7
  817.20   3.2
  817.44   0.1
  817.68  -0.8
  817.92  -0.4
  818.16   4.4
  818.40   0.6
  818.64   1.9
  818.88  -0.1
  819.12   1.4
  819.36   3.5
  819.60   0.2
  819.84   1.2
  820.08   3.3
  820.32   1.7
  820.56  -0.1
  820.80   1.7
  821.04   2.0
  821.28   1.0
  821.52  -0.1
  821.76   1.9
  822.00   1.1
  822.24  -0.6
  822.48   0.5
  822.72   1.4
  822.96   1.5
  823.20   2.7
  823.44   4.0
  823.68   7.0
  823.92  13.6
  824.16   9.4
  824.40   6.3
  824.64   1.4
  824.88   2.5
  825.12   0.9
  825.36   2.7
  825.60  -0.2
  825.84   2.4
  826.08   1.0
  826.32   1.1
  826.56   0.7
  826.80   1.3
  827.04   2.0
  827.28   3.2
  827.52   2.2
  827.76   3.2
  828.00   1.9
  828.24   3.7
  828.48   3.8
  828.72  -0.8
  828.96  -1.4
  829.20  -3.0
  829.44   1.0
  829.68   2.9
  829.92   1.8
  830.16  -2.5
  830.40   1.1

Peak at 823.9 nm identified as H-gamma 4340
